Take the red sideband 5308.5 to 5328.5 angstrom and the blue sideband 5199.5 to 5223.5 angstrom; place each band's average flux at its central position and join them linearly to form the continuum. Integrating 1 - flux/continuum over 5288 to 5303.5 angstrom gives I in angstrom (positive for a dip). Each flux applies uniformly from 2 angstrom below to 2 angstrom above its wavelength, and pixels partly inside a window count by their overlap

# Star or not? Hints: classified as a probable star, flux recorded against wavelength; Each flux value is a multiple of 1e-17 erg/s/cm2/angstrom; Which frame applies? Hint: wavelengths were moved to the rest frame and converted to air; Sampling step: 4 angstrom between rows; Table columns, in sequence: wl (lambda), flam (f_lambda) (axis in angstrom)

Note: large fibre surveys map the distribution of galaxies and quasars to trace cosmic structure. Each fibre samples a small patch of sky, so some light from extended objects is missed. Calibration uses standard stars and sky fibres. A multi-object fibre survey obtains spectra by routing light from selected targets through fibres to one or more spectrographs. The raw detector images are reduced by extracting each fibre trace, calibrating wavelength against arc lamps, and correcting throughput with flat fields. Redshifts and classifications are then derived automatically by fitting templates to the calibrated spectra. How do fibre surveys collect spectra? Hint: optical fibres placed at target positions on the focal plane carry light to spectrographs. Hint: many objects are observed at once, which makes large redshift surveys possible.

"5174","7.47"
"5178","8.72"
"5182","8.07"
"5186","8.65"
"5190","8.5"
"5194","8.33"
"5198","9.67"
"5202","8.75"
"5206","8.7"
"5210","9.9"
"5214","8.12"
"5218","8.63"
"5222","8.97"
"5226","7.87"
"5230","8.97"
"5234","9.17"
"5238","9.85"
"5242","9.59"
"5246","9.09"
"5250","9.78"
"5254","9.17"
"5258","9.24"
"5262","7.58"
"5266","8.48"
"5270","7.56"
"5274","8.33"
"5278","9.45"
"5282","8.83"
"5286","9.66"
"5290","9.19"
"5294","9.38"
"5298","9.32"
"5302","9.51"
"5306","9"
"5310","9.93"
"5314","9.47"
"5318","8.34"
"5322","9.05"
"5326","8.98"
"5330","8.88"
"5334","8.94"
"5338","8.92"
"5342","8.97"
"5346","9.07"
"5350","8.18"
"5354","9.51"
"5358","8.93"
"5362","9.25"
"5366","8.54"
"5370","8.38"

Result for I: -0.5 angstrom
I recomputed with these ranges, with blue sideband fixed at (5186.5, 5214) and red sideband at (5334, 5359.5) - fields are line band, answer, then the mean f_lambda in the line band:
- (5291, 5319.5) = -1.2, 9.29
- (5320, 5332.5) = -0.1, 8.97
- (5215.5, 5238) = 0.2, 8.81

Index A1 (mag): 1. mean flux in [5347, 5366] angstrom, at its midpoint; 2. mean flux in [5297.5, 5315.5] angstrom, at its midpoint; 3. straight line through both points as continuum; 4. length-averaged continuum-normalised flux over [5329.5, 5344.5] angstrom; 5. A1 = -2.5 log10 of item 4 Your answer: 0.02 mag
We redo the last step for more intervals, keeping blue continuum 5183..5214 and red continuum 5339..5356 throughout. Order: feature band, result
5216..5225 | 0.02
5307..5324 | -0.03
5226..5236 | 0.00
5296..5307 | -0.05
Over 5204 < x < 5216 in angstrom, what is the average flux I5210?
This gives 8.91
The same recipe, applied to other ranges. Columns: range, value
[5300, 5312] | 9.48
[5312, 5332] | 8.94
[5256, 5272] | 8.22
